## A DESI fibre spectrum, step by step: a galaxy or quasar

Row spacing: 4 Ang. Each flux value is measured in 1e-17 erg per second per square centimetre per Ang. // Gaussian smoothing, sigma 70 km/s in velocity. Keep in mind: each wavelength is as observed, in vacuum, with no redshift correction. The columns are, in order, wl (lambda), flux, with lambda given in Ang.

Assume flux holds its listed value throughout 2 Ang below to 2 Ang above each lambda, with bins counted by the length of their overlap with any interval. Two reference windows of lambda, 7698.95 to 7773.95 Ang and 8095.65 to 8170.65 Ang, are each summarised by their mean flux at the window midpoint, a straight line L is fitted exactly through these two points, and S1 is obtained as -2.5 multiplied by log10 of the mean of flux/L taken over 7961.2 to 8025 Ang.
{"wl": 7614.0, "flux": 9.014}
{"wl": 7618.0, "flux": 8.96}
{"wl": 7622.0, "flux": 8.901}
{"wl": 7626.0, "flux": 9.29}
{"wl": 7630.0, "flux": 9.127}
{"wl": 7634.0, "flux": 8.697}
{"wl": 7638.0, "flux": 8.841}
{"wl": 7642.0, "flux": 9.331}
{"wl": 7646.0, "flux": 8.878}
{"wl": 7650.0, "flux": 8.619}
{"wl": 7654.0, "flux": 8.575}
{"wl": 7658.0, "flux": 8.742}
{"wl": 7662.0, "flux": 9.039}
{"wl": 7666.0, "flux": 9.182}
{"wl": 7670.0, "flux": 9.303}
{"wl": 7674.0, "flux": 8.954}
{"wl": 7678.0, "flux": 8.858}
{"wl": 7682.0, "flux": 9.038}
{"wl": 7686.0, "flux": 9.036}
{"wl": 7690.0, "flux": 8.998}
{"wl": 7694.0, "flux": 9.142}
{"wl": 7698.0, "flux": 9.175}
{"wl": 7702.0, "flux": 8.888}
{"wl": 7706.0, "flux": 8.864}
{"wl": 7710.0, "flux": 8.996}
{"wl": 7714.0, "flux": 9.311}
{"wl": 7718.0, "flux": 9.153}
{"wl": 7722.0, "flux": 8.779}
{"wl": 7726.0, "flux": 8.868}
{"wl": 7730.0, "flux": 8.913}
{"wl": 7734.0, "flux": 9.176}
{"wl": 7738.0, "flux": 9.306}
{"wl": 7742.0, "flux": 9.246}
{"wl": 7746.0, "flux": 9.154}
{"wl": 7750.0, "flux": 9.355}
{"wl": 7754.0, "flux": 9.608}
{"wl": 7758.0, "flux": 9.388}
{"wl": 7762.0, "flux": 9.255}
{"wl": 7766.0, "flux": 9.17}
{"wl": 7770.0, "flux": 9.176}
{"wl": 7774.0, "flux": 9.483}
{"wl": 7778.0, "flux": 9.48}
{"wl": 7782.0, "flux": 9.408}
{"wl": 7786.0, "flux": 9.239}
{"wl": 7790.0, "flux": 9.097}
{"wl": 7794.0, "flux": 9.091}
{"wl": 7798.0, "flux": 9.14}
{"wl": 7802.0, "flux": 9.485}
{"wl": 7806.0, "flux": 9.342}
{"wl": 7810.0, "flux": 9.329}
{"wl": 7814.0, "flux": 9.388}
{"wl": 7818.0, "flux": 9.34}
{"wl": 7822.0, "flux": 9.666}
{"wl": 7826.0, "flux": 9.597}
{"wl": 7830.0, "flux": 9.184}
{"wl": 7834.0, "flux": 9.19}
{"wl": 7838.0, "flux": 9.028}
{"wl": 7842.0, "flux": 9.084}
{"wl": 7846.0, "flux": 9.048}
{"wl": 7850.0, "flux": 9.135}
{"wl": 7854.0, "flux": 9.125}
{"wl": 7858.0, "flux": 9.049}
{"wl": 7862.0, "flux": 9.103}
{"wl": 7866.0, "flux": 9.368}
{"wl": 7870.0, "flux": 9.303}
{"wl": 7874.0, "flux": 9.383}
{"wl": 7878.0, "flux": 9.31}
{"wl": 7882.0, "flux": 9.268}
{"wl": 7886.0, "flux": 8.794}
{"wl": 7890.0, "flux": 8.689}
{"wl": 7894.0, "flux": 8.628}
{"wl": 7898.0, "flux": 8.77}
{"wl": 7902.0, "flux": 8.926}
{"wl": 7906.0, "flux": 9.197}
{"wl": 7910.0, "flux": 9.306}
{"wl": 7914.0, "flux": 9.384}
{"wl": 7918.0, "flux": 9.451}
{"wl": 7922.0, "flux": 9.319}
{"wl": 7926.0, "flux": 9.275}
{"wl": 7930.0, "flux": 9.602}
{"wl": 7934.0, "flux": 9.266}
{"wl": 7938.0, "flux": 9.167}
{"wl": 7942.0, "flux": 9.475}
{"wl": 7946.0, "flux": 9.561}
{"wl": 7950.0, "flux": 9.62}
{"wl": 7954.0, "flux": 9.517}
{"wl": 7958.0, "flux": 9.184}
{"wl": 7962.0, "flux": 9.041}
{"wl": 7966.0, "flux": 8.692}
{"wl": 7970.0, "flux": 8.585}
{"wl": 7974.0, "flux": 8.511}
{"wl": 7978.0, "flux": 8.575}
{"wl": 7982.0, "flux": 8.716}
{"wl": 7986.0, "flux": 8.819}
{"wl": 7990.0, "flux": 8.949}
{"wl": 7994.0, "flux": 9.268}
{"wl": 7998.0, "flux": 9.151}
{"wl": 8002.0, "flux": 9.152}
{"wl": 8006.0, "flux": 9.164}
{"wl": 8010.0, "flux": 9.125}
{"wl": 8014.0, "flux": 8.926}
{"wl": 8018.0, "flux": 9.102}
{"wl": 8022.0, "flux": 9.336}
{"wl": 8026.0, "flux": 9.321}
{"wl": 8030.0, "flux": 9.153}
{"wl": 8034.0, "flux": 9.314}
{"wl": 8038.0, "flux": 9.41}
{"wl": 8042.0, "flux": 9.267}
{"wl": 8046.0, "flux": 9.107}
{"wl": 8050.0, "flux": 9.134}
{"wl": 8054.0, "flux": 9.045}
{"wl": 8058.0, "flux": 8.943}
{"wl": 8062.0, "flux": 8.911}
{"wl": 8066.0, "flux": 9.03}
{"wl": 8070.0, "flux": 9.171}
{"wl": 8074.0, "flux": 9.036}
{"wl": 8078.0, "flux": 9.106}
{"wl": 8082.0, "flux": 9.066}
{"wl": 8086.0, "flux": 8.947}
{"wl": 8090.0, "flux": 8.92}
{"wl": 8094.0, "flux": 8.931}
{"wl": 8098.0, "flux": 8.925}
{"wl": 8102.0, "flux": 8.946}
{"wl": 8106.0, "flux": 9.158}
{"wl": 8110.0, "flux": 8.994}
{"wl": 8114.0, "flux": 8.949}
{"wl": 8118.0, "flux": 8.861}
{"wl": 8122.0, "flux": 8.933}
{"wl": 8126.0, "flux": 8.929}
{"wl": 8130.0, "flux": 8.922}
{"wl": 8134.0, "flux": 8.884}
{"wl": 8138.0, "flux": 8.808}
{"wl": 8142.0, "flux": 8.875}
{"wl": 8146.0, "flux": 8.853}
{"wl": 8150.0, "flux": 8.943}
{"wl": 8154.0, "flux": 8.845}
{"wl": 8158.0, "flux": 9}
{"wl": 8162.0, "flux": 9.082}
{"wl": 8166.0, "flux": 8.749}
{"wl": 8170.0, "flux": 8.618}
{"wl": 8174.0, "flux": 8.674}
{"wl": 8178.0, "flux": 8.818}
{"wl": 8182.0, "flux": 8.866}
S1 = 0.01 mag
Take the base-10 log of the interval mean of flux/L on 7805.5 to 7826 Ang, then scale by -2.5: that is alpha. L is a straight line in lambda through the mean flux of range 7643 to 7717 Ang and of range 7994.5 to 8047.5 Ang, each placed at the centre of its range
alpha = -0.04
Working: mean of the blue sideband 8.98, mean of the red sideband 9.2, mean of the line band 9.44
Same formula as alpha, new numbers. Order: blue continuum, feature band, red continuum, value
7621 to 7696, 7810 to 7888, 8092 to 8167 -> -0.03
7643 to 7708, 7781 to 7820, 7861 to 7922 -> -0.03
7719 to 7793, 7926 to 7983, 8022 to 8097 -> 0.00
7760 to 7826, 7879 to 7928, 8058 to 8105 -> 0.01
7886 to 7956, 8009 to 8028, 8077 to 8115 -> -0.01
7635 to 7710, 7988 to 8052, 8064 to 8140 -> -0.02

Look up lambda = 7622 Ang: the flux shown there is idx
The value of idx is 8.901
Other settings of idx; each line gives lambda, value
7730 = 8.913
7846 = 9.048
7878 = 9.31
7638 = 8.841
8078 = 9.106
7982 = 8.716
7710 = 8.996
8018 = 9.102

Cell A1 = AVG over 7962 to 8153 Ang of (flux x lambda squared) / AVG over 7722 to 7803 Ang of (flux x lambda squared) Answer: 1.0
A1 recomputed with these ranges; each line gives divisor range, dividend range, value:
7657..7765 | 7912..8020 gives 1.07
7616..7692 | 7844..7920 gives 1.08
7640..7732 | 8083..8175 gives 1.11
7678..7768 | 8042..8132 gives 1.08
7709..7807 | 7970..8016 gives 1.03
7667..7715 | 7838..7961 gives 1.07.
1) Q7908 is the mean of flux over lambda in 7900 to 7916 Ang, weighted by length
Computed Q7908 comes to 9.2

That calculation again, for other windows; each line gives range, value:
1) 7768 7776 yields 9.33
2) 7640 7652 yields 8.94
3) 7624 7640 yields 8.99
